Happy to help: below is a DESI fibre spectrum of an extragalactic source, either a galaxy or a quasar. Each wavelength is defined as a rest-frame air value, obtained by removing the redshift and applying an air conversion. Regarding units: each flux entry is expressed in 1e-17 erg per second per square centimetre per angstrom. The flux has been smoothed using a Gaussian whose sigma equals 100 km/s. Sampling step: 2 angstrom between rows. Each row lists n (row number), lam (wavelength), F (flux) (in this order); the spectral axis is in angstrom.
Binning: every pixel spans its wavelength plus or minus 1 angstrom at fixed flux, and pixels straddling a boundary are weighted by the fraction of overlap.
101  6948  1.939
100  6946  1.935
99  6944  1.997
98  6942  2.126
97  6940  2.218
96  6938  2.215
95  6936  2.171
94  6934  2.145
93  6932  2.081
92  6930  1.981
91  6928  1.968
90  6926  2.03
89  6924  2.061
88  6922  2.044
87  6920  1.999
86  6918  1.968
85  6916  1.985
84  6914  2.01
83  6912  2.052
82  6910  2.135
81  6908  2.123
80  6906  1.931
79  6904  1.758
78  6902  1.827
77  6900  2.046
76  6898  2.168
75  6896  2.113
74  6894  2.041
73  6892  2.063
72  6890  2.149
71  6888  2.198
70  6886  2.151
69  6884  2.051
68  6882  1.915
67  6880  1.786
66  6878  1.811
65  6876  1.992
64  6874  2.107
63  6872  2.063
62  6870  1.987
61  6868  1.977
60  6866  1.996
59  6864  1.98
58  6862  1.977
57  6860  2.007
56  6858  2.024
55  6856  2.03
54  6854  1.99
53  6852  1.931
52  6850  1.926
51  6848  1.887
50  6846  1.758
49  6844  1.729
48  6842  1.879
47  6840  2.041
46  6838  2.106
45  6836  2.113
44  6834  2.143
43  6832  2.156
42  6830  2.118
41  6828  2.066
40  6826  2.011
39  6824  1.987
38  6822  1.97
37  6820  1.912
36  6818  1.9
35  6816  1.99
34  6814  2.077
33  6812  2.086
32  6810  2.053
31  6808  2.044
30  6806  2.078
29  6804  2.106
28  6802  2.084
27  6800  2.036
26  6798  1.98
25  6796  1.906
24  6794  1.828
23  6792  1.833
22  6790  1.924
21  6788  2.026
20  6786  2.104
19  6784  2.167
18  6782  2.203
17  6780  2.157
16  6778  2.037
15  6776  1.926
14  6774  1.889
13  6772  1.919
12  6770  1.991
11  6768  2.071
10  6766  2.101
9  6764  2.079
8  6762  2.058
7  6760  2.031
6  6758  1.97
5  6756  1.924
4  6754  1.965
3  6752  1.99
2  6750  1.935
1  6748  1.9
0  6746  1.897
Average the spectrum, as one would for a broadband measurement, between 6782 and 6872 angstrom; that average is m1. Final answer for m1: 2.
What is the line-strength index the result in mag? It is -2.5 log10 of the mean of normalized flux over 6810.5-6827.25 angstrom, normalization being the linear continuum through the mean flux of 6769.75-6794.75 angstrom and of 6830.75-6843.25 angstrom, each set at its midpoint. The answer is 0.03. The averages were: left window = 2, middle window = 1.99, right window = 2.07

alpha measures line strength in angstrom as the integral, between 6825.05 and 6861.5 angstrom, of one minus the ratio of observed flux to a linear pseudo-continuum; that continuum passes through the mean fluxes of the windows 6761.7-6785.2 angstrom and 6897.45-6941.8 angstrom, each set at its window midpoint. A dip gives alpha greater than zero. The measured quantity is 0.9 angstrom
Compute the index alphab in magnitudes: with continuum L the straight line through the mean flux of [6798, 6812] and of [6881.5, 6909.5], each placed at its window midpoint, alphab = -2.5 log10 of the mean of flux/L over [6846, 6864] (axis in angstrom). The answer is 0.049 mag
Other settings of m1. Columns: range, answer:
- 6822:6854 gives 1.99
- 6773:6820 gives 2.02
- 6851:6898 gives 2.02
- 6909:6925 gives 2.03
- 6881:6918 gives 2.04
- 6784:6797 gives 1.95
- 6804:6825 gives 2.01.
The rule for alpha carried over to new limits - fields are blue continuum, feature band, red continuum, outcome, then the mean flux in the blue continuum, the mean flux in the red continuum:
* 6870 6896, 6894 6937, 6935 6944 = 1.57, 2.03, 2.16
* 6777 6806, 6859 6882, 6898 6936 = 0.60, 2.03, 2.02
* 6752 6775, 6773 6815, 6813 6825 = -0.87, 2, 1.97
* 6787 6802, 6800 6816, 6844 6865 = -1.03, 1.94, 1.94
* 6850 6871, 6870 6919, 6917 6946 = 0.18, 1.99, 2.07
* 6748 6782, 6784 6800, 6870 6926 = 0.36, 2.01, 2.02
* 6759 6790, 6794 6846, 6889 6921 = 0.62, 2.05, 2.02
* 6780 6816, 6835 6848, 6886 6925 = 0.65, 2.03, 2.04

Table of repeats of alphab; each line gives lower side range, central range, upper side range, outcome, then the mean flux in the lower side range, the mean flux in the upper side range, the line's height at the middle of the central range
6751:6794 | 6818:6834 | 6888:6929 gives -0.01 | 2.01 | 2.03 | 2.02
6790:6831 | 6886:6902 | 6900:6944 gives -0.04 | 2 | 2.04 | 2.03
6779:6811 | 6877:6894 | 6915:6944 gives 0.02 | 2.03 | 2.07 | 2.06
